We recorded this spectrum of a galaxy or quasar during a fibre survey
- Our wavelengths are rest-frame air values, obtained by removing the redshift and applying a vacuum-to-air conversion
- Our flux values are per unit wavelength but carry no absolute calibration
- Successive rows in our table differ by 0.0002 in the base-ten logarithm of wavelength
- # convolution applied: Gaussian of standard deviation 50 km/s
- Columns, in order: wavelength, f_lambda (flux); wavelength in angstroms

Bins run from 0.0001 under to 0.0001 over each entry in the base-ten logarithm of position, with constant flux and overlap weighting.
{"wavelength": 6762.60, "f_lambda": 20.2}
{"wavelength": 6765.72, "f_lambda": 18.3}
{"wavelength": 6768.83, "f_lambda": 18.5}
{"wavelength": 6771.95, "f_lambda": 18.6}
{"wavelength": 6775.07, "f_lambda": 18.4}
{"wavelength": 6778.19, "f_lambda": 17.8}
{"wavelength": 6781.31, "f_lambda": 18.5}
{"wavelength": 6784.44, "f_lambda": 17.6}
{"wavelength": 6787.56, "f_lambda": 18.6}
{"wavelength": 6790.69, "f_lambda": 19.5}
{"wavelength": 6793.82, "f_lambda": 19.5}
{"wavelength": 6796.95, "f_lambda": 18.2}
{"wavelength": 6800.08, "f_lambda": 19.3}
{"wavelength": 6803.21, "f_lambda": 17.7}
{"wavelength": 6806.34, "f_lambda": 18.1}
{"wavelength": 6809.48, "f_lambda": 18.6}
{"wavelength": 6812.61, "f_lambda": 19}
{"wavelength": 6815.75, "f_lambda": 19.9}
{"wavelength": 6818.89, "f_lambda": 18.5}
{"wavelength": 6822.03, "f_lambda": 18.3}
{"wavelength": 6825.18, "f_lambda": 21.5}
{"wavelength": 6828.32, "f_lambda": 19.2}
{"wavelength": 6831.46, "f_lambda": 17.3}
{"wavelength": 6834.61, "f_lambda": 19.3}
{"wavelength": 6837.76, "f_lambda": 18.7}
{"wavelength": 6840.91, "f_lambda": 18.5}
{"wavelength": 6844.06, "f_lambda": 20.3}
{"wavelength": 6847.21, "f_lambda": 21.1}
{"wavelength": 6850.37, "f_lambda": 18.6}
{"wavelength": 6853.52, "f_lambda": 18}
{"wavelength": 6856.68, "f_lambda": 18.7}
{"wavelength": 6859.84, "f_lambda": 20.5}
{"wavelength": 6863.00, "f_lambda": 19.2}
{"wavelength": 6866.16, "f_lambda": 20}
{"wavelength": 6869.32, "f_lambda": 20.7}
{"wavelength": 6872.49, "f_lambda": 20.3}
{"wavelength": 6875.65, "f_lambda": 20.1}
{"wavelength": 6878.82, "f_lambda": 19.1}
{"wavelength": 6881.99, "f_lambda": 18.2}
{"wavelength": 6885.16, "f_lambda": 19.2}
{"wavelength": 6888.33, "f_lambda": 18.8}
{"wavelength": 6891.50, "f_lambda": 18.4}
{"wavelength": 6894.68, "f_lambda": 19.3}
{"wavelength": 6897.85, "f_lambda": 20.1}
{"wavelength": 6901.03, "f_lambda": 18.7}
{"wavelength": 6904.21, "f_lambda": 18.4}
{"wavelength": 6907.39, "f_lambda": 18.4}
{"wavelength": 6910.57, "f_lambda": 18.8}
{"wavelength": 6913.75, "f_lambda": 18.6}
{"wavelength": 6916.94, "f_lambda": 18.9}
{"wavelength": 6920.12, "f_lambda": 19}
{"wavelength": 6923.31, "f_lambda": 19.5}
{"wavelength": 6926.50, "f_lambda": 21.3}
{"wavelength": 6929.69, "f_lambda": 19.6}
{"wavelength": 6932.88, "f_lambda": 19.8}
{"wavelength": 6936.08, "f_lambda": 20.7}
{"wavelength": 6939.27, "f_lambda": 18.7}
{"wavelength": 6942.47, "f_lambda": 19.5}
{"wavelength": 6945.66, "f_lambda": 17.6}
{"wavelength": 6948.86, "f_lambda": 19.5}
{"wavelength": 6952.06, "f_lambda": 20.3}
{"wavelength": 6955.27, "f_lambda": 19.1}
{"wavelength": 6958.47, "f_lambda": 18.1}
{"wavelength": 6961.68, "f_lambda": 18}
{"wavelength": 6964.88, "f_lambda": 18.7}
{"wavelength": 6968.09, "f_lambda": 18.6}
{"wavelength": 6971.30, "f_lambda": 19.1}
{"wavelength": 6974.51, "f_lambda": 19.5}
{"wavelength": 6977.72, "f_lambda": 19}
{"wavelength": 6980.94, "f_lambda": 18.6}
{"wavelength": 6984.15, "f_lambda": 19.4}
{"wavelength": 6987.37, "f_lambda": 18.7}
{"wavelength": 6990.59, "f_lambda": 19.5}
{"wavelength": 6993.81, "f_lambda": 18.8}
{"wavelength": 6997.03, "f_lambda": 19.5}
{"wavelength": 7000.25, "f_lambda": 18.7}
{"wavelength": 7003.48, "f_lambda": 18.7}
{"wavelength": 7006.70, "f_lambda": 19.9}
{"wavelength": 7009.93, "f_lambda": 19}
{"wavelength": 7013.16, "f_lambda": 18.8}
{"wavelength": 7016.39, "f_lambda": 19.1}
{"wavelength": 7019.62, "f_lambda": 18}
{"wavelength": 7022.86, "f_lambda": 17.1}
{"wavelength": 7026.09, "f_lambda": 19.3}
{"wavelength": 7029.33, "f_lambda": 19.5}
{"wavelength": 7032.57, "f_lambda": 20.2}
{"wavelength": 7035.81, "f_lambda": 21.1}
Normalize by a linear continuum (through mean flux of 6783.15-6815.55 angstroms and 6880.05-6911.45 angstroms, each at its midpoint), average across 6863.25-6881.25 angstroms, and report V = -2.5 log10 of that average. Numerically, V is -0.061 mag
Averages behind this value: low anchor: 18.7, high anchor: 18.8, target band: 19.9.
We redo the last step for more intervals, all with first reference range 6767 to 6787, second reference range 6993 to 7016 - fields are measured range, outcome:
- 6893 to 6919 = -0.01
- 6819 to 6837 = -0.04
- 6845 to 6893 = -0.05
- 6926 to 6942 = -0.06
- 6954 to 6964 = 0.03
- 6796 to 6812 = 0.00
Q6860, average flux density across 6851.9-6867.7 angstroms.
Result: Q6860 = 19.3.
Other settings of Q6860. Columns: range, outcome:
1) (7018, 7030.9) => 18.5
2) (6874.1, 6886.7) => 19.1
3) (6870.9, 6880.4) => 19.8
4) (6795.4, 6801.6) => 18.7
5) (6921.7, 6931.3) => 20.1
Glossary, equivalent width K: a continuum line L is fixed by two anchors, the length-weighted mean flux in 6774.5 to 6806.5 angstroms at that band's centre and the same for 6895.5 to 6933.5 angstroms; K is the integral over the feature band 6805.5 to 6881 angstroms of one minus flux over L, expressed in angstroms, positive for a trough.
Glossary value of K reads -2.01 angstroms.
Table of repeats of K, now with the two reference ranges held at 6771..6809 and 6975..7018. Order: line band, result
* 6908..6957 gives -1.3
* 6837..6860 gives -0.7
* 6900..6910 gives 0.2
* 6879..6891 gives 0.0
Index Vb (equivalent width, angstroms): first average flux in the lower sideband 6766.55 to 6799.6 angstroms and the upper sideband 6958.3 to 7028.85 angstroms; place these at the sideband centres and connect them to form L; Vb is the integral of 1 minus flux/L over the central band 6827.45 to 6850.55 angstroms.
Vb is -0.66 angstroms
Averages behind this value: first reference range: 18.5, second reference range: 18.8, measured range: 19.2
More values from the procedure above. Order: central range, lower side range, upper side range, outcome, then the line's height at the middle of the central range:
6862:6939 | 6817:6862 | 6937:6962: -1.3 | 19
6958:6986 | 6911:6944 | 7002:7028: 0.5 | 19.1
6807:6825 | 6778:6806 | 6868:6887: -0.2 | 18.8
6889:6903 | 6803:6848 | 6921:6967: 0.1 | 19.2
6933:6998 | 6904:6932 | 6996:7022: 0.0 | 19.1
